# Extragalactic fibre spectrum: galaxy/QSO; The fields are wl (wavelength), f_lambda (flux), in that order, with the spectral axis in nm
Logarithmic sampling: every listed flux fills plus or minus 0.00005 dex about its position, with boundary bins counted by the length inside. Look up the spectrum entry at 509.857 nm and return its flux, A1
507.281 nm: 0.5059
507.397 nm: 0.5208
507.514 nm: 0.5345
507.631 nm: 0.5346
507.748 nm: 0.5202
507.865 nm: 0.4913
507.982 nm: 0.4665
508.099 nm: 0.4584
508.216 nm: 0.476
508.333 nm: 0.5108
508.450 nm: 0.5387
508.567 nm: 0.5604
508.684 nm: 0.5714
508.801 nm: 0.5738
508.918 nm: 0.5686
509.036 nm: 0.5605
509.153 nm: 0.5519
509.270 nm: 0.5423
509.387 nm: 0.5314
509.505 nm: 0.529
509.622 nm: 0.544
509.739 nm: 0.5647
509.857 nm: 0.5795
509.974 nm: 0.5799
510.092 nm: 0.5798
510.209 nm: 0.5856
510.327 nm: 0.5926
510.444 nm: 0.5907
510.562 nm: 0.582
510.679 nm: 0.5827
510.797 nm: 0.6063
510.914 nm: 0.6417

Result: 0.5795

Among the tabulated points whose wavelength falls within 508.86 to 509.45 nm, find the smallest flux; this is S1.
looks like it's 0.5314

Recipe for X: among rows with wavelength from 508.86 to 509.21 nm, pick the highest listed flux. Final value 0.5686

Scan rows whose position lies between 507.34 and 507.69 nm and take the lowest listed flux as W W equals 0.5208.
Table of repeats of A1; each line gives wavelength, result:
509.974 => 0.5799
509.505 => 0.529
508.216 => 0.476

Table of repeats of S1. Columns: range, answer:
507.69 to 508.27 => 0.4584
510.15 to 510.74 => 0.582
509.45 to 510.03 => 0.529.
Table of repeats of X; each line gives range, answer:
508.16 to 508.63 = 0.5604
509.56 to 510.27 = 0.5856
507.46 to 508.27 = 0.5346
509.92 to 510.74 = 0.5926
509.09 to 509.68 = 0.5519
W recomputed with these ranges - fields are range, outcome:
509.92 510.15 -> 0.5798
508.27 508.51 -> 0.5108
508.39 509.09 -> 0.5387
